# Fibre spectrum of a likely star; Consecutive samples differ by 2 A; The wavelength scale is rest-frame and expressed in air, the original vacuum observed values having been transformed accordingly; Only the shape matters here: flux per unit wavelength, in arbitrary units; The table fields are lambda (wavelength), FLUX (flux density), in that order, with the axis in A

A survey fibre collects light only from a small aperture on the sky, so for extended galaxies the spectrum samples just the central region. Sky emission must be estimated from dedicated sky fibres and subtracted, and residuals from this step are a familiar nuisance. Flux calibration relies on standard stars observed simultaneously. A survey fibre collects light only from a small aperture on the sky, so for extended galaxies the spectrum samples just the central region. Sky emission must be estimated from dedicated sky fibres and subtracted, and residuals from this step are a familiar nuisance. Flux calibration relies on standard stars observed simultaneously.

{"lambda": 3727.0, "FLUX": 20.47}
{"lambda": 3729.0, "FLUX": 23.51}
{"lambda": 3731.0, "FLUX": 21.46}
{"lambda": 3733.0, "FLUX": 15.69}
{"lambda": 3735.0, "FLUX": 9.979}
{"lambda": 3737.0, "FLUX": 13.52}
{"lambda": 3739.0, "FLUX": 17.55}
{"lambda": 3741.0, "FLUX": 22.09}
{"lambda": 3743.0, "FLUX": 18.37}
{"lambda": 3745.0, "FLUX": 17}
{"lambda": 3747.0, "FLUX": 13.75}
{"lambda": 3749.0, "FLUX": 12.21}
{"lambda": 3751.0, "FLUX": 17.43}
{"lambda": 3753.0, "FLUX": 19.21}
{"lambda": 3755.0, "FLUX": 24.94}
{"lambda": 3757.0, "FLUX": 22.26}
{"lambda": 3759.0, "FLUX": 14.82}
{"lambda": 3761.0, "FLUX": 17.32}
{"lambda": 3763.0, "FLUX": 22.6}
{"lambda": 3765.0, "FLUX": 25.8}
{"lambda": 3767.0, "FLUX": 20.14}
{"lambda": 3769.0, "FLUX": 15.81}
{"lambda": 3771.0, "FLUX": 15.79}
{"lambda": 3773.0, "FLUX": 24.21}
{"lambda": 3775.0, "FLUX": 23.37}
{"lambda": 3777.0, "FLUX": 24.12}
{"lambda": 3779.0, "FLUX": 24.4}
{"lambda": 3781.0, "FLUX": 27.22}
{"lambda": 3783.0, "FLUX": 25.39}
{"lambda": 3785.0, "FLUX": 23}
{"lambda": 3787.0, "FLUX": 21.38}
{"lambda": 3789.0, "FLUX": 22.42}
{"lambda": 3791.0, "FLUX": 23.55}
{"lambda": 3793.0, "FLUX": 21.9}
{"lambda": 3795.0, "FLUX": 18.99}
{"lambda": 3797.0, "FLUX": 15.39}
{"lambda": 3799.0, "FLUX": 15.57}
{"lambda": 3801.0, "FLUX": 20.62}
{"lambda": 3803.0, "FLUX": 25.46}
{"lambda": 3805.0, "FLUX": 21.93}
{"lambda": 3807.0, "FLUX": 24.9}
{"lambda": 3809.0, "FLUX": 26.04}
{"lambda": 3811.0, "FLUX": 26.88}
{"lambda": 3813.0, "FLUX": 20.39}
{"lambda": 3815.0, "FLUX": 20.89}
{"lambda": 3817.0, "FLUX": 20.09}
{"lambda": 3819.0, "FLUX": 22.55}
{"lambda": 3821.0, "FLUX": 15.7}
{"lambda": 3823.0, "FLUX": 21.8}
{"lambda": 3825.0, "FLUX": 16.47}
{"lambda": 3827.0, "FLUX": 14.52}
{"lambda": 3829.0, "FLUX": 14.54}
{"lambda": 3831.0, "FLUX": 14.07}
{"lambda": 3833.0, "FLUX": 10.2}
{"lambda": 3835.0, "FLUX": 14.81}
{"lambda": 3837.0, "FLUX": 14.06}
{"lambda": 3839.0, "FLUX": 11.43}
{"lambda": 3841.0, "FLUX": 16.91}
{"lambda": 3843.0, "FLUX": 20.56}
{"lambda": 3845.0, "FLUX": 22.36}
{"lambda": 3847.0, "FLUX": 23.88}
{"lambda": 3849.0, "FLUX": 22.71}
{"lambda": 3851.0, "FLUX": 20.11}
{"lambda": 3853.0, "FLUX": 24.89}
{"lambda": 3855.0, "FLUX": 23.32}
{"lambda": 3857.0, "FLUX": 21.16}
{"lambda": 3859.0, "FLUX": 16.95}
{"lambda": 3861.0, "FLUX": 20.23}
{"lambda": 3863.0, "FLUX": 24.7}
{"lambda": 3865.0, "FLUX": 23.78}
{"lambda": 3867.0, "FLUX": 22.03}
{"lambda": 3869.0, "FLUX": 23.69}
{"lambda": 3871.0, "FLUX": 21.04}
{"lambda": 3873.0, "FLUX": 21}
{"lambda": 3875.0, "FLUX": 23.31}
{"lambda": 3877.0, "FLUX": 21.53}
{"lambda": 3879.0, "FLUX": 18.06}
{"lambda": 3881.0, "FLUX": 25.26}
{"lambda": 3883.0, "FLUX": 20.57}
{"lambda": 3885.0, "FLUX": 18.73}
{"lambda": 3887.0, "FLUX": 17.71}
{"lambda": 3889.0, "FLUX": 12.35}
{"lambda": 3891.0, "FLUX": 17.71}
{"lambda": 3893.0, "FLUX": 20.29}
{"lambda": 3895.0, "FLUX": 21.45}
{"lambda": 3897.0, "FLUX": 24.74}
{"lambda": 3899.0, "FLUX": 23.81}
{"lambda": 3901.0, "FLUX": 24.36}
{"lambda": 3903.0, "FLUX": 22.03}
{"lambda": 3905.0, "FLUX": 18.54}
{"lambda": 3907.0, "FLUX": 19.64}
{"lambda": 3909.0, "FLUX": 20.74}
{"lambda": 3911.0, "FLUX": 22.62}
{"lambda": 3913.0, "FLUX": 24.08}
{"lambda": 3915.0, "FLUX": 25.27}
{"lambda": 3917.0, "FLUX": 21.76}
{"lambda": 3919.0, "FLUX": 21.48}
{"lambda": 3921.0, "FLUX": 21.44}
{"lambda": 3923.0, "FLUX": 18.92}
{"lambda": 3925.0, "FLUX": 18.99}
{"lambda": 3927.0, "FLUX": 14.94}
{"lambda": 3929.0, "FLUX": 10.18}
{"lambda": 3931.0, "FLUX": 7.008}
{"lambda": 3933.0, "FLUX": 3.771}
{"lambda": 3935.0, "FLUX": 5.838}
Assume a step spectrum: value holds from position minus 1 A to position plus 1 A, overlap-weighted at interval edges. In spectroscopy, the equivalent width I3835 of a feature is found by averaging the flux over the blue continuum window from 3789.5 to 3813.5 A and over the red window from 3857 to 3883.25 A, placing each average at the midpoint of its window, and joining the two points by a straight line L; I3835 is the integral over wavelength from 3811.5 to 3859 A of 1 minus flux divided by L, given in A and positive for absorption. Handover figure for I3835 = 6.9 A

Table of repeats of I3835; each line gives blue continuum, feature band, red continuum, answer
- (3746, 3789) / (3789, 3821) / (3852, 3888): -0.7 A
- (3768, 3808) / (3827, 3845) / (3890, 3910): 5.5 A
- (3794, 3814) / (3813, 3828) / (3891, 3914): 1.9 A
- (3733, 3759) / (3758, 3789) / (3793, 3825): -4.6 A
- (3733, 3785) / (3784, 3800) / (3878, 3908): -0.4 A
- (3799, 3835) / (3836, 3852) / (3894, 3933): 0.5 A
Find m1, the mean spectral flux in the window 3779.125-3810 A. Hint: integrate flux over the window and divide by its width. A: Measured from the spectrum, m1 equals 22.3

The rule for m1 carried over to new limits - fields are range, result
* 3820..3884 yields 19.6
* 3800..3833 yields 20.1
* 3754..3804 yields 21.5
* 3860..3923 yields 21.4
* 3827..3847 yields 15.8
